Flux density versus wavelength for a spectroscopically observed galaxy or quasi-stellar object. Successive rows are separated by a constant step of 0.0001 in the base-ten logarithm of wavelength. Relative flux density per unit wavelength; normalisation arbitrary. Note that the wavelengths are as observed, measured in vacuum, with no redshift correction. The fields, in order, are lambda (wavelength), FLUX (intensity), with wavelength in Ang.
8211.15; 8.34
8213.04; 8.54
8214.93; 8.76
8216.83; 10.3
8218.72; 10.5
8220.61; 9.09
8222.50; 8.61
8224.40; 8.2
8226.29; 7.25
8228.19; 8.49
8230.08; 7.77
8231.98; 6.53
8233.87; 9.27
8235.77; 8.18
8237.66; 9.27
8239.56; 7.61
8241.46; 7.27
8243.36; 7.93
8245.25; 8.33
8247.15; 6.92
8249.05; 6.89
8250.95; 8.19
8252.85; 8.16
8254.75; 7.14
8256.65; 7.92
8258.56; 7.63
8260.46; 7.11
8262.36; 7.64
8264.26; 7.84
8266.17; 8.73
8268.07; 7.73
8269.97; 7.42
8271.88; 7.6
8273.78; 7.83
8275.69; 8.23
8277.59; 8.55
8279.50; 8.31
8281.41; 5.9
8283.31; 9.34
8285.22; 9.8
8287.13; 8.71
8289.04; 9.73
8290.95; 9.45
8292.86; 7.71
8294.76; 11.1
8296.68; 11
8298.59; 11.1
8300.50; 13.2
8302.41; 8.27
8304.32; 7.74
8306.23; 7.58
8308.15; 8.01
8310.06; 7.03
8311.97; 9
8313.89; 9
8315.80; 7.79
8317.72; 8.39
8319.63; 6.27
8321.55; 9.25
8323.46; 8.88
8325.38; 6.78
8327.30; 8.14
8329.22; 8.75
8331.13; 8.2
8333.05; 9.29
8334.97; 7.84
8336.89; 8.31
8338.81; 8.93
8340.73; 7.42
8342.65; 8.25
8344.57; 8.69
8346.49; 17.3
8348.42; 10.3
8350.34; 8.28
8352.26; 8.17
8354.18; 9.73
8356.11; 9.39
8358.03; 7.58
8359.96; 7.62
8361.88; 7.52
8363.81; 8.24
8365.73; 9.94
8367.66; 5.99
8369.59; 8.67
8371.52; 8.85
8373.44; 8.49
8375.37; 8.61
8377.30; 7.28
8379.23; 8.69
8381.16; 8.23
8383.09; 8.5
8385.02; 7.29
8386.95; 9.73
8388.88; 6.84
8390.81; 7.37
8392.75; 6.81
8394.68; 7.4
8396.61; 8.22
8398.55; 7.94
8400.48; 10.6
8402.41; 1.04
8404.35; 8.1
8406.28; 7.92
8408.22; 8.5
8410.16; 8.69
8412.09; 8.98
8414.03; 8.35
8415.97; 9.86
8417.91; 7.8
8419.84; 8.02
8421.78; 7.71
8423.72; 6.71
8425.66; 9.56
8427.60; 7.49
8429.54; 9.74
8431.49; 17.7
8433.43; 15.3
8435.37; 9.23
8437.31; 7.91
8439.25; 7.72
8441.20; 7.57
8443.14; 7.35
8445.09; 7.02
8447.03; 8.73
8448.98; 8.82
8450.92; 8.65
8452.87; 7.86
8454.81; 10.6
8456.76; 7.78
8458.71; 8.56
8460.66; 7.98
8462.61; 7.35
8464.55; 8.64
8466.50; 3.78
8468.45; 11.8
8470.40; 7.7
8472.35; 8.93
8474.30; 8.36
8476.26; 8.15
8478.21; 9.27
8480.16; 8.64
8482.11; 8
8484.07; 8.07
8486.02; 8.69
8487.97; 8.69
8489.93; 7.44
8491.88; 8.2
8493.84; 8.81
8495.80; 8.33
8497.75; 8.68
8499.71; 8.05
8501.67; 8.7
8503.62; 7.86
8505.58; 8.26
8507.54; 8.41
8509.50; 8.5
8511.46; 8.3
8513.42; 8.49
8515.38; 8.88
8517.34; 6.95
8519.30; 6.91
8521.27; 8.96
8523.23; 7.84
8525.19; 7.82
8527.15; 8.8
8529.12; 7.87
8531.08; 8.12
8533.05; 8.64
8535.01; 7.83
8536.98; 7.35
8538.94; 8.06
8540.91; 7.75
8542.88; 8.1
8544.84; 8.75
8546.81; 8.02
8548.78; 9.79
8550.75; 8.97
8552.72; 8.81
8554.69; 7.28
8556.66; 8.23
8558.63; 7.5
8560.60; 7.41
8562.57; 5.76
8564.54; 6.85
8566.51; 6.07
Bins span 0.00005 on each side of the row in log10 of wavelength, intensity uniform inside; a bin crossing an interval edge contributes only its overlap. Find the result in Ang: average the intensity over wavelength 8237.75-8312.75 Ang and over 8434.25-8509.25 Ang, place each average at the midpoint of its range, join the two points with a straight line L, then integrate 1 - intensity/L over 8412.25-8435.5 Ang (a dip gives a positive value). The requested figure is -4.1 Ang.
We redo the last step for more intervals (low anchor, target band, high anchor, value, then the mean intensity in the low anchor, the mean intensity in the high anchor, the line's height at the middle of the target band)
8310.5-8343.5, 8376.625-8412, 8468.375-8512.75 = 2.4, 8.25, 8.45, 8.33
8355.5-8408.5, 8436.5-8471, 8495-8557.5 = -0.2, 7.89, 8.23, 8.06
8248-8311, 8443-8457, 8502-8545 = -0.4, 8.44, 8.11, 8.21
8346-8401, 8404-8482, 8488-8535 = -3.3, 8.51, 8.21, 8.36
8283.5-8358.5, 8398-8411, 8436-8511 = 1.6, 9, 8.26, 8.6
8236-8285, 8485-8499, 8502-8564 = -0.6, 7.86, 8.07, 8.04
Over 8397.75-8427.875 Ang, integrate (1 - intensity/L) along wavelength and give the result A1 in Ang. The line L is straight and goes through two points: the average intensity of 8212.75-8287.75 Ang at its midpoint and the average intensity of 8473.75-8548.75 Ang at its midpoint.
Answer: 0.9 Ang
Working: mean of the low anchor 8.13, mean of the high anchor 8.24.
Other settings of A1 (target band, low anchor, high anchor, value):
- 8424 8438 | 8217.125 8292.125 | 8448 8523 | -4.34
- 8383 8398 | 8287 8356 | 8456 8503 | 1.64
